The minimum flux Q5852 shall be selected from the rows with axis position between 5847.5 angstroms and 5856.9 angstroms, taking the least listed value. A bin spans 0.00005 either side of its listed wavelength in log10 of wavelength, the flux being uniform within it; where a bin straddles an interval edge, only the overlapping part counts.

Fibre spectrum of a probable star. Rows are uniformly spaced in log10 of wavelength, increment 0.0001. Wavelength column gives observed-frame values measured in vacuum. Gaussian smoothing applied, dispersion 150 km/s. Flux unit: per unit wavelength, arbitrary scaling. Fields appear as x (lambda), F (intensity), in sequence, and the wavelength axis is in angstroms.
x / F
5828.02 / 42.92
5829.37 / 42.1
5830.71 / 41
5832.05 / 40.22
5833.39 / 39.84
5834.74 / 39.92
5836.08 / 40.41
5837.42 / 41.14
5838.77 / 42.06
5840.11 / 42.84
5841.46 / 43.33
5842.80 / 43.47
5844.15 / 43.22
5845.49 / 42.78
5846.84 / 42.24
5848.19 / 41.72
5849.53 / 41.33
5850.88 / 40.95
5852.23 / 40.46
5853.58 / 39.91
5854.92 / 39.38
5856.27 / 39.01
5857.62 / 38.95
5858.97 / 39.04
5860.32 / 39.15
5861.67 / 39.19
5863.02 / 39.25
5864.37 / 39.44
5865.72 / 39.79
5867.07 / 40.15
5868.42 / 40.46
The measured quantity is 39.01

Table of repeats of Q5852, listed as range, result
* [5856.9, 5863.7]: 38.95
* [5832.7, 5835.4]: 39.84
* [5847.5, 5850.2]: 41.33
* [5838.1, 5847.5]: 42.06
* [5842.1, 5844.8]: 43.22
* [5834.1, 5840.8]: 39.92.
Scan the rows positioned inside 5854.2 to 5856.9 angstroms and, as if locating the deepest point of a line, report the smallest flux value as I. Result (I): 39.01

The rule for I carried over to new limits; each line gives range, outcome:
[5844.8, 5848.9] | 41.72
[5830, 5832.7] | 40.22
